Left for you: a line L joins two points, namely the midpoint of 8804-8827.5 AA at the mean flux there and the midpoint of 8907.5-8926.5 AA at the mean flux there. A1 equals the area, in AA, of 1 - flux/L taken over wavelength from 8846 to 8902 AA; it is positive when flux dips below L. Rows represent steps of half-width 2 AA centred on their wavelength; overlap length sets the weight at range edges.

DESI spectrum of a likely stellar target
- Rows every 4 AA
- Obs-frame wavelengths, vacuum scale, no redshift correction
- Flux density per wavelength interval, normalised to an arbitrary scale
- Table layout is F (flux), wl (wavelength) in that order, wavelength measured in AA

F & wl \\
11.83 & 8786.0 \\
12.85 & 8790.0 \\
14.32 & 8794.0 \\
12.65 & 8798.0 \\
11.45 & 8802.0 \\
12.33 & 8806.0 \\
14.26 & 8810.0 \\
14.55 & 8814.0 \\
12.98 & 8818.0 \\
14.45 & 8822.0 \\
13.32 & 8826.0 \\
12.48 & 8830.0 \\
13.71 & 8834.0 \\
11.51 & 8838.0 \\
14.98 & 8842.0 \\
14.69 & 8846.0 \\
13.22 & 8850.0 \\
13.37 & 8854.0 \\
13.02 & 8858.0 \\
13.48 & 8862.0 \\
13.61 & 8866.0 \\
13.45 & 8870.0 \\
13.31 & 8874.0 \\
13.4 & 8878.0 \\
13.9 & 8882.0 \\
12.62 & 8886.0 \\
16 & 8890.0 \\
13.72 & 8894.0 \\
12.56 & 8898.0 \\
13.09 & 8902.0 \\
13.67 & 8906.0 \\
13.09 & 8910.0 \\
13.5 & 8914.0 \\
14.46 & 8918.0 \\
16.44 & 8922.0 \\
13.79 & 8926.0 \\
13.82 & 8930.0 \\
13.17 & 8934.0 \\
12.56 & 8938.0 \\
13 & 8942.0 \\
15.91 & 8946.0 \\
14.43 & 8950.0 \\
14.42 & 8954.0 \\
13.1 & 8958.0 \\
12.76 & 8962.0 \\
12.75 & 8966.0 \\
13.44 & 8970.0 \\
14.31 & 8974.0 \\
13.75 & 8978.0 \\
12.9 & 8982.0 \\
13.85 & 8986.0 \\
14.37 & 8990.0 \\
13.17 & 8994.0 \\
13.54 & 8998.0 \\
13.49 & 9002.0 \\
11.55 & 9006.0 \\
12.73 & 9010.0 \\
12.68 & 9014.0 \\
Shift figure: 1.9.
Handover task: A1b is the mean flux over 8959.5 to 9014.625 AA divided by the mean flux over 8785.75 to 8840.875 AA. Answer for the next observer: 1.01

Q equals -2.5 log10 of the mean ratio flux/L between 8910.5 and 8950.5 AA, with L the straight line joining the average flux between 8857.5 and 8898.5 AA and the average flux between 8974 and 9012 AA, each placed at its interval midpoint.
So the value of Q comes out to -0.05 mag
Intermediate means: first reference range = 13.6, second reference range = 13.3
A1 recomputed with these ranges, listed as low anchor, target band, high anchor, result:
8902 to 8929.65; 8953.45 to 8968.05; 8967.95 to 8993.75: 0.73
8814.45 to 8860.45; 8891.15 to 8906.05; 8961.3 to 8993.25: 0.15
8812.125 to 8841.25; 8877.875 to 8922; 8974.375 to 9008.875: -1.38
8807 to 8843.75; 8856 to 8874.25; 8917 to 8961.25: 0.45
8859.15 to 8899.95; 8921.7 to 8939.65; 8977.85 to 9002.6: -0.22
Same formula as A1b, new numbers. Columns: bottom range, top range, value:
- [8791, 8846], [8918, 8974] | 1.04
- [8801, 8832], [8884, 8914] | 1.02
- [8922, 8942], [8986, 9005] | 1.00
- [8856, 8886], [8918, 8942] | 1.04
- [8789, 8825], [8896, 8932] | 1.04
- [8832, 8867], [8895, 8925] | 1.02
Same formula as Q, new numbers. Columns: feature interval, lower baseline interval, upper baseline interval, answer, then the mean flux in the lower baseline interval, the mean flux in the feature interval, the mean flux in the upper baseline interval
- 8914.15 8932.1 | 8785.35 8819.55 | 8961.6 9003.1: -0.089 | 13.1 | 14.5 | 13.5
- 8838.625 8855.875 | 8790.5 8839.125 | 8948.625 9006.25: -0.049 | 13.2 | 13.9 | 13.5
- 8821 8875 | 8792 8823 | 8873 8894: 0.013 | 13.3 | 13.5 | 13.9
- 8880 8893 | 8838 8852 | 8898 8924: -0.017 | 13.9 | 14.1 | 13.9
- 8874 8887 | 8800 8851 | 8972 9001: 0.010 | 13.4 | 13.4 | 13.7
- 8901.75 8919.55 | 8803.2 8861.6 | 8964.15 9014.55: -0.017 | 13.5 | 13.6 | 13.3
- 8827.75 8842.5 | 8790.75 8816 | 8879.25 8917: 0.031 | 13.2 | 13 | 13.6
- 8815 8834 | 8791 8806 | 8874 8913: -0.037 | 12.7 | 13.4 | 13.5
